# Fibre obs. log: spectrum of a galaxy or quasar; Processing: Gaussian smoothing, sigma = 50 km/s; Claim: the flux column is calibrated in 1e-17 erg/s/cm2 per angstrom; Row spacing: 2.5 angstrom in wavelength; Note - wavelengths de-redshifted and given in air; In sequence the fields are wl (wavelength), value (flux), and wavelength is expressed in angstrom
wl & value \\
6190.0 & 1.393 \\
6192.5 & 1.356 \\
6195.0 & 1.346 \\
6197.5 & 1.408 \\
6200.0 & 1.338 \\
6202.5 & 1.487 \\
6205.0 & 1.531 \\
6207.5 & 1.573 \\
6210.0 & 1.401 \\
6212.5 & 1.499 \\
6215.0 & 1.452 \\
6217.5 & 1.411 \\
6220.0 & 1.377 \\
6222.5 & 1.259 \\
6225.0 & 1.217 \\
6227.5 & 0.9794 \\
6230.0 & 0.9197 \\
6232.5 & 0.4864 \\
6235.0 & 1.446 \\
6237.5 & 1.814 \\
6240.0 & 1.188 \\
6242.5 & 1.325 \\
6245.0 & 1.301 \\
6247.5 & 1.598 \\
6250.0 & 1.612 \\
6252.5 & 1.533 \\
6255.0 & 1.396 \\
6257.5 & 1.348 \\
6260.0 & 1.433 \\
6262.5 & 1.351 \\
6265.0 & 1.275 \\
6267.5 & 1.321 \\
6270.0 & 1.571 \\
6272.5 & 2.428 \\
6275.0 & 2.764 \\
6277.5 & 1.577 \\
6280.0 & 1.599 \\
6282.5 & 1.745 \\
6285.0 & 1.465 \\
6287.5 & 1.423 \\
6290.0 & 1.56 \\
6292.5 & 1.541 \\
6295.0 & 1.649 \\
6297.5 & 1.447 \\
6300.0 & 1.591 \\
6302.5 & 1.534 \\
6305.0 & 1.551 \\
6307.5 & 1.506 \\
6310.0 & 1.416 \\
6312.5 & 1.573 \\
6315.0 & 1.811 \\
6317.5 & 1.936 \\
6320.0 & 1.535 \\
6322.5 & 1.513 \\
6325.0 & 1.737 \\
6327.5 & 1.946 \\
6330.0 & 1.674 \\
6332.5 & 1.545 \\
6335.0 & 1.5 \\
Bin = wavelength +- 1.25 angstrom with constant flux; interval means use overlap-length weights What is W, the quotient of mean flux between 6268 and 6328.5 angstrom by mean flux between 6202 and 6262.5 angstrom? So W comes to 1.24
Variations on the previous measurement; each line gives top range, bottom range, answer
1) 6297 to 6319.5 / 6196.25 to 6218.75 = 1.10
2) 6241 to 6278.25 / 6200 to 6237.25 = 1.22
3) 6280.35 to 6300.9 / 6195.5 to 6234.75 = 1.20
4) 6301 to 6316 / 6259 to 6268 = 1.16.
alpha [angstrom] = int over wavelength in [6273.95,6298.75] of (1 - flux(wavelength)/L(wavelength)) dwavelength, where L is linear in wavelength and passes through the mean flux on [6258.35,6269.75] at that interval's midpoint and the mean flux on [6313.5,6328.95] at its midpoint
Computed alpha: -2.7 angstrom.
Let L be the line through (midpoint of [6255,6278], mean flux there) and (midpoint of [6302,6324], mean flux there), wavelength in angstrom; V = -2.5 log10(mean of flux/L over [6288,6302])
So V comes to 0.05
